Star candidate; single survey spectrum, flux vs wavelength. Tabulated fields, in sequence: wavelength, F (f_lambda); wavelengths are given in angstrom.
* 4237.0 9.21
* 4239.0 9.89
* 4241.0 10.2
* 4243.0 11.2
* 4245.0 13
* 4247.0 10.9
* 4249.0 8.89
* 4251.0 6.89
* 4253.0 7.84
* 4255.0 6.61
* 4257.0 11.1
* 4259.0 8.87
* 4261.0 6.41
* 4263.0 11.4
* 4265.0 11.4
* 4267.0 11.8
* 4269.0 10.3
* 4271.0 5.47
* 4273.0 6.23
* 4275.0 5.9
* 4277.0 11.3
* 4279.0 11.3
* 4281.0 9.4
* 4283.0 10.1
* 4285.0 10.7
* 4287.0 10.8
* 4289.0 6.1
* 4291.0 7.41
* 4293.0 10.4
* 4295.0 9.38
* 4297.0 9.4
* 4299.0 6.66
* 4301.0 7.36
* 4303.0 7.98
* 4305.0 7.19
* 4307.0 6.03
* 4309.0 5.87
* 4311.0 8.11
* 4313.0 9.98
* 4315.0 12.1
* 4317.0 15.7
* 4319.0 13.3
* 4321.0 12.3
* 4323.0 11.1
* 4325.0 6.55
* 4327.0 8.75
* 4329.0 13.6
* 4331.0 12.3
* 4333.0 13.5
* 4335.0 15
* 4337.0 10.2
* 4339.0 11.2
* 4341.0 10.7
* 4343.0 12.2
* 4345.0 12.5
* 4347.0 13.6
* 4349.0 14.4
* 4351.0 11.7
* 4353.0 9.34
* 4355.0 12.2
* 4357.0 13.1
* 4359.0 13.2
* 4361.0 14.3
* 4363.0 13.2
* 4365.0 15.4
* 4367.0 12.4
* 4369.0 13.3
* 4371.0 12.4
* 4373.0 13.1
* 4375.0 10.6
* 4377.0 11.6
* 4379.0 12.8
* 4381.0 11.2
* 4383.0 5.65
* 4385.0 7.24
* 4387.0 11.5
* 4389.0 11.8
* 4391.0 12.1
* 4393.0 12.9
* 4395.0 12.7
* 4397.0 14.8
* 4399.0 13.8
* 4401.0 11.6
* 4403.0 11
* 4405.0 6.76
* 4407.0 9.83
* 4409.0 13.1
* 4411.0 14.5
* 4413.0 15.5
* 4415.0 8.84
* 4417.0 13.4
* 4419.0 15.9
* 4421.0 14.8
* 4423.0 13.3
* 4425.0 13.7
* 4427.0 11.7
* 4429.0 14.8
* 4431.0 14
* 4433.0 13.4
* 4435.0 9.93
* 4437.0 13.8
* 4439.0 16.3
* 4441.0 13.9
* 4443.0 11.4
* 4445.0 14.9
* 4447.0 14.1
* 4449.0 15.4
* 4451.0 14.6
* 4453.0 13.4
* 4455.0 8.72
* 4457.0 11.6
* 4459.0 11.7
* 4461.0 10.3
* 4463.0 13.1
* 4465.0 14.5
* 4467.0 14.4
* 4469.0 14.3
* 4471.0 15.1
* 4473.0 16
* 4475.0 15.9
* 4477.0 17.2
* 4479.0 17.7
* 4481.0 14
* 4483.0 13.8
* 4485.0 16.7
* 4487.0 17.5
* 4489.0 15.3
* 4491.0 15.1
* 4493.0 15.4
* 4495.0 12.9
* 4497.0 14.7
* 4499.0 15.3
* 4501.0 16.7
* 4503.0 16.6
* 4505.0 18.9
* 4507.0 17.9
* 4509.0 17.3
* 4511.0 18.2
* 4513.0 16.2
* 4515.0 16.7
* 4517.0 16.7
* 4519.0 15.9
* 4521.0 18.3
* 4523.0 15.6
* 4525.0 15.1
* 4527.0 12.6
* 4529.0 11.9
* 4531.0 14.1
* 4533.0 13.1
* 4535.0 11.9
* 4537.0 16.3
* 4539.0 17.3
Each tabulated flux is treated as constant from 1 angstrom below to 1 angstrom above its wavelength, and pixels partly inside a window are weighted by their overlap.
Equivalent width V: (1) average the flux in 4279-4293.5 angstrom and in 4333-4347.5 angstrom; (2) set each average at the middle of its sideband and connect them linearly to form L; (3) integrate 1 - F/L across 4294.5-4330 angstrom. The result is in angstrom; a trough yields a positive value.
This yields 4.2 angstrom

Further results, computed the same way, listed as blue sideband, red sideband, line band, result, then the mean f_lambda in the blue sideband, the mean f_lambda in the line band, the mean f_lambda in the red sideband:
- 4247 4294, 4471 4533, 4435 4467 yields 2.7 angstrom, 9.02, 13.1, 15.8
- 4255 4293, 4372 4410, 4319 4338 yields -2.6 angstrom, 9.18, 11.6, 11.3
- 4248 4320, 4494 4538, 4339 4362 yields -3.1 angstrom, 9.05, 12.4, 15.6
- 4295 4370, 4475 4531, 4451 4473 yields 2.7 angstrom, 11.2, 12.9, 15.9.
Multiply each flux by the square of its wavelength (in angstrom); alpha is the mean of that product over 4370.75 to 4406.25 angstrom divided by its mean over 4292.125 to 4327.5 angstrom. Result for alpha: 1.3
